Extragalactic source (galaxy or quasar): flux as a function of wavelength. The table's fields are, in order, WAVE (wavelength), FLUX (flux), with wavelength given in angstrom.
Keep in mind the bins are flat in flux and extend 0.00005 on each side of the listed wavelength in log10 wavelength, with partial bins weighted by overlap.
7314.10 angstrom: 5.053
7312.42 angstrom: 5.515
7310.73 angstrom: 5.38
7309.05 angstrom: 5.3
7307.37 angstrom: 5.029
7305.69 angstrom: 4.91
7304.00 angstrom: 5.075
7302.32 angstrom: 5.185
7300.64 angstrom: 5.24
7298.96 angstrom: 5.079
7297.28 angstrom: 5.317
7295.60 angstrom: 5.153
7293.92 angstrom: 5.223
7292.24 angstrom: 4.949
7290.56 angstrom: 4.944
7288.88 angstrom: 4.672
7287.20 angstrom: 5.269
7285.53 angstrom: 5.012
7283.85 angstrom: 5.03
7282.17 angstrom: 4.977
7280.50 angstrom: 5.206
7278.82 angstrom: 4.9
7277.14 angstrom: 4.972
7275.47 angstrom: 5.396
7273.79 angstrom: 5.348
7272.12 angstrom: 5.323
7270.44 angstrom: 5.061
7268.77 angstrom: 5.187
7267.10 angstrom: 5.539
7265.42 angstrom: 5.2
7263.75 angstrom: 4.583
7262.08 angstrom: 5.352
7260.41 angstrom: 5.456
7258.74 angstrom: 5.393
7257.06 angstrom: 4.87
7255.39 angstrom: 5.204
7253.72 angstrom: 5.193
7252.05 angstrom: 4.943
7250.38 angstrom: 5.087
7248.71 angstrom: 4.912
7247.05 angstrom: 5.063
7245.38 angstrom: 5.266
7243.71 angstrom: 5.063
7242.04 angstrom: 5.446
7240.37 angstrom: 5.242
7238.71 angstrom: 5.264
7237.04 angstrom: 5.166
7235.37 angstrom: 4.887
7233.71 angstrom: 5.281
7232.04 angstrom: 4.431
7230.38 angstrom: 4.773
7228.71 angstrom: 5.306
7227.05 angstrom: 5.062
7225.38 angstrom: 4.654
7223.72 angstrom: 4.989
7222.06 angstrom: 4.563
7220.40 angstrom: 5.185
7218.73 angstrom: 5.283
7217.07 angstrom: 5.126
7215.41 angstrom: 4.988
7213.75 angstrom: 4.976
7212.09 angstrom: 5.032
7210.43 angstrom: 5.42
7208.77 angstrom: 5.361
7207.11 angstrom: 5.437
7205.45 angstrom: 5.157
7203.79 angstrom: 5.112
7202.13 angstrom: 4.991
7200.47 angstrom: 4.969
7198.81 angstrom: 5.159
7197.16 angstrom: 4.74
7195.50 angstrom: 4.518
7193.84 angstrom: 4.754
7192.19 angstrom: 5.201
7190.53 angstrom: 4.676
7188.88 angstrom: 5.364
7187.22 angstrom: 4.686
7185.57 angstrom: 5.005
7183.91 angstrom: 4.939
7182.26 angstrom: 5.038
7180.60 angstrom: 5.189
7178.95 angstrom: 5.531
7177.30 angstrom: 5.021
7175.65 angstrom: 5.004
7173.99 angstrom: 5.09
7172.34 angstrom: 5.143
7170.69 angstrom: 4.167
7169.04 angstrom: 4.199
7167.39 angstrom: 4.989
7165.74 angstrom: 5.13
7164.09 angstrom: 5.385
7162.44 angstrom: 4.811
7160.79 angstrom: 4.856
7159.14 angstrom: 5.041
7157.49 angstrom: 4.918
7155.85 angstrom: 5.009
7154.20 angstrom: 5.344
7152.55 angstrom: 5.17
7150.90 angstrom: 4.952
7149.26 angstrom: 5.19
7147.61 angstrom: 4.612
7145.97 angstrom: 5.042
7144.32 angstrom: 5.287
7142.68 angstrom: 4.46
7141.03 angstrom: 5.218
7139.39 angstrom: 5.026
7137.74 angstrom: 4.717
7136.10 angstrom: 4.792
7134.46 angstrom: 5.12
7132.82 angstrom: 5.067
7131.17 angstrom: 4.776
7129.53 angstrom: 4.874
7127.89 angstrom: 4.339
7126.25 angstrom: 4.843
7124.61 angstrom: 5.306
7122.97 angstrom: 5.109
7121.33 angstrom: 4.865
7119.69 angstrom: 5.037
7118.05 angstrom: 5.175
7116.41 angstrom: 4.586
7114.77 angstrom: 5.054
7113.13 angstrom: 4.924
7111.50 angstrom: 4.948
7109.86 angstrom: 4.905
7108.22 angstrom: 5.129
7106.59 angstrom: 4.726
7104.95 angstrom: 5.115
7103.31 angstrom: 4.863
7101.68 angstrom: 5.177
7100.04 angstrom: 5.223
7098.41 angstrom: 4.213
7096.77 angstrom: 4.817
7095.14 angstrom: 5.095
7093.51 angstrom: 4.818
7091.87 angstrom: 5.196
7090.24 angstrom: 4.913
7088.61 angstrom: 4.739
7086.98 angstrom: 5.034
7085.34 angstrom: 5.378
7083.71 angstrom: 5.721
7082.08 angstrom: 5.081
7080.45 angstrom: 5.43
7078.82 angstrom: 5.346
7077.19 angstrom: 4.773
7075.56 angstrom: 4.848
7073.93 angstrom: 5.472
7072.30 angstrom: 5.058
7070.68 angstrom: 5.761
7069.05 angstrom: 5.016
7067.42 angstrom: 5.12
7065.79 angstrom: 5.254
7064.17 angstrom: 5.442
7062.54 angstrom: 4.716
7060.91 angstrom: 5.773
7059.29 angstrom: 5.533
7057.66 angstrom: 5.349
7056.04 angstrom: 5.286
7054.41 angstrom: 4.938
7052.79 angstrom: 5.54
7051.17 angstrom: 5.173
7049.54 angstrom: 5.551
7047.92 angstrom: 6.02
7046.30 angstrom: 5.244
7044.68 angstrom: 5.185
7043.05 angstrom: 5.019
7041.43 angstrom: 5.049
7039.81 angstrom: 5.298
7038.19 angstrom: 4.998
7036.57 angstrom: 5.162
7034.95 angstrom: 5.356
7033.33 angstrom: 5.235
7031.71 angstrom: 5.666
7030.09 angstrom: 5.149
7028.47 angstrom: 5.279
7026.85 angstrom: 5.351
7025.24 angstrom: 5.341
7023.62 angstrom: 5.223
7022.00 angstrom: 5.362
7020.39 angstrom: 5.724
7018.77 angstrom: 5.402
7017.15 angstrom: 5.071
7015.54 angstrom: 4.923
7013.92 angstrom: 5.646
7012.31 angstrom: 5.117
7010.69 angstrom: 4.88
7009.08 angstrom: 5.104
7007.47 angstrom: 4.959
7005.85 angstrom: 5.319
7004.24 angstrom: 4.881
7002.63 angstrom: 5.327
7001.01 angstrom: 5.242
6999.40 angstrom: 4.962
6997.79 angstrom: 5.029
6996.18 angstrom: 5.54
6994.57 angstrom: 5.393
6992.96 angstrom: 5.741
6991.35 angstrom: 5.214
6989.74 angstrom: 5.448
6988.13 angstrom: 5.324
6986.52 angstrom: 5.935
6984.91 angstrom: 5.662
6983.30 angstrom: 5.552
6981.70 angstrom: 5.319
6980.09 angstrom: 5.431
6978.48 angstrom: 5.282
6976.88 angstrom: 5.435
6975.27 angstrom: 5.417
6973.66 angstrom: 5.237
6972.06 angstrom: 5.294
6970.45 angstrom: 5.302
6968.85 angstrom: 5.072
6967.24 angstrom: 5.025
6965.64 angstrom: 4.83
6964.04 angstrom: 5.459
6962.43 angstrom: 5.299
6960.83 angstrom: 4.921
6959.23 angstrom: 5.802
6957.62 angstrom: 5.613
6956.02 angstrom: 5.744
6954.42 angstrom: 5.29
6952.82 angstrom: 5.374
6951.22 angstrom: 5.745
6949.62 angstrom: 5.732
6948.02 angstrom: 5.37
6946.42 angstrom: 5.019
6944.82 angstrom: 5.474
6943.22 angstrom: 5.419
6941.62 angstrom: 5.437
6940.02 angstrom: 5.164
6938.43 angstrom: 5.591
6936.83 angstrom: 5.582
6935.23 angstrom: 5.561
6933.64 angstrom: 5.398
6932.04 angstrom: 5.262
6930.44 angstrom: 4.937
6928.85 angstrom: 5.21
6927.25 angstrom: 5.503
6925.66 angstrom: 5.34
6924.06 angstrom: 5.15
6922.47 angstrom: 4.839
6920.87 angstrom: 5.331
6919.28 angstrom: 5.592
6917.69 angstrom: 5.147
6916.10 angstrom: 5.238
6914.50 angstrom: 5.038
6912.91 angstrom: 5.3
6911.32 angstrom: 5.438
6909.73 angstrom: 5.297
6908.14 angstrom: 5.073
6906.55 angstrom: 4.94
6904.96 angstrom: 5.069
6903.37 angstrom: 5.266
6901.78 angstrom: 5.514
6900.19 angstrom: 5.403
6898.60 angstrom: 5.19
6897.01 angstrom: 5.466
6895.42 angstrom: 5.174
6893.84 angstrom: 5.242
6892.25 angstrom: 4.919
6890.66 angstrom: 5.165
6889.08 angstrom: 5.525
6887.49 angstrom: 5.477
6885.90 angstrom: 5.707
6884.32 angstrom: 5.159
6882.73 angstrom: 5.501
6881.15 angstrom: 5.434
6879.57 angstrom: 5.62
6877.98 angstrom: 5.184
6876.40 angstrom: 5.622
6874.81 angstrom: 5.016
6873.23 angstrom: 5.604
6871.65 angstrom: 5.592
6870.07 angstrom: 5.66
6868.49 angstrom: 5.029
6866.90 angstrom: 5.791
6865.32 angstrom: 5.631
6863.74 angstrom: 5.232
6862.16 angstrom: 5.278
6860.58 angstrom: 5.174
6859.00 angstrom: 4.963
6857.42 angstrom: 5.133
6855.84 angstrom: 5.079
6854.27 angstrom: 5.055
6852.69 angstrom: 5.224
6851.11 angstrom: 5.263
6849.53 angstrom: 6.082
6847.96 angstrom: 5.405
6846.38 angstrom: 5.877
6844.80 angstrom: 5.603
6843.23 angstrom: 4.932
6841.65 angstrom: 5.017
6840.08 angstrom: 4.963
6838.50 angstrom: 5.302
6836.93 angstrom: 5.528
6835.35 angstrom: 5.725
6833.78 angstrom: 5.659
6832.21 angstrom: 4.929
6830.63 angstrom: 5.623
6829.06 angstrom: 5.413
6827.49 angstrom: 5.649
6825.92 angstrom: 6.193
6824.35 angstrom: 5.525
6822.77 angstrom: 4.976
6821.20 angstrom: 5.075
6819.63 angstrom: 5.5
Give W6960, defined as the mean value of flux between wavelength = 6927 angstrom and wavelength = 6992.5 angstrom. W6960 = 5.38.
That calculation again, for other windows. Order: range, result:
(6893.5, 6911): 5.25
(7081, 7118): 4.99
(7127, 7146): 4.89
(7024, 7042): 5.26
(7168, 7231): 5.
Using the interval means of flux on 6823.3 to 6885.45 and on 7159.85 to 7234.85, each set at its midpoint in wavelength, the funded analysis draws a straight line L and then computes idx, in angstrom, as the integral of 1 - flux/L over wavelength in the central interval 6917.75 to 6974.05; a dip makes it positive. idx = -0.5 angstrom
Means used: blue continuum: 5.4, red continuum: 4.99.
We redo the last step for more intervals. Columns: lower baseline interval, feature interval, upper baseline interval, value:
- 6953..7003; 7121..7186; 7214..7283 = 2.8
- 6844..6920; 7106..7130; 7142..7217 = 0.7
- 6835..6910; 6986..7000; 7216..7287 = -0.4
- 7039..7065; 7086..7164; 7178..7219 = 3.6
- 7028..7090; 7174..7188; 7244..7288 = 0.4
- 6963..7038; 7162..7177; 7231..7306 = 0.9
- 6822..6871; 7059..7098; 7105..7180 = -0.9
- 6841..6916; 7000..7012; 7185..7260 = 0.3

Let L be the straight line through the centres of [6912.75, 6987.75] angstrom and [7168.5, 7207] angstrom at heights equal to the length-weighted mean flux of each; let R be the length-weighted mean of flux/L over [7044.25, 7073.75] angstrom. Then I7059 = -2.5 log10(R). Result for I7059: -0.03 mag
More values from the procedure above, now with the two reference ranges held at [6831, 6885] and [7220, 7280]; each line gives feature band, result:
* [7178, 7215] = 0.02 mag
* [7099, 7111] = 0.04 mag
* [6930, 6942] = -0.01 mag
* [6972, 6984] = -0.02 mag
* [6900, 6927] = 0.02 mag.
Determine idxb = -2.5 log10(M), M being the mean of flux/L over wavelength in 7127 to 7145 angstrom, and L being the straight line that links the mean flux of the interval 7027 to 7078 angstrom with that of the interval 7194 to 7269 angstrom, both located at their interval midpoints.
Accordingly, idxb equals 0.07 mag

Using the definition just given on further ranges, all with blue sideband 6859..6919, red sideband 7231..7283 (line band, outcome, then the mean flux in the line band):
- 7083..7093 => 0.02 mag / 5.14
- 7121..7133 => 0.07 mag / 4.89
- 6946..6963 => -0.03 mag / 5.46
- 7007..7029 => 0.00 mag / 5.25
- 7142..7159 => 0.04 mag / 5.01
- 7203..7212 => -0.02 mag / 5.28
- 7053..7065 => -0.01 mag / 5.31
